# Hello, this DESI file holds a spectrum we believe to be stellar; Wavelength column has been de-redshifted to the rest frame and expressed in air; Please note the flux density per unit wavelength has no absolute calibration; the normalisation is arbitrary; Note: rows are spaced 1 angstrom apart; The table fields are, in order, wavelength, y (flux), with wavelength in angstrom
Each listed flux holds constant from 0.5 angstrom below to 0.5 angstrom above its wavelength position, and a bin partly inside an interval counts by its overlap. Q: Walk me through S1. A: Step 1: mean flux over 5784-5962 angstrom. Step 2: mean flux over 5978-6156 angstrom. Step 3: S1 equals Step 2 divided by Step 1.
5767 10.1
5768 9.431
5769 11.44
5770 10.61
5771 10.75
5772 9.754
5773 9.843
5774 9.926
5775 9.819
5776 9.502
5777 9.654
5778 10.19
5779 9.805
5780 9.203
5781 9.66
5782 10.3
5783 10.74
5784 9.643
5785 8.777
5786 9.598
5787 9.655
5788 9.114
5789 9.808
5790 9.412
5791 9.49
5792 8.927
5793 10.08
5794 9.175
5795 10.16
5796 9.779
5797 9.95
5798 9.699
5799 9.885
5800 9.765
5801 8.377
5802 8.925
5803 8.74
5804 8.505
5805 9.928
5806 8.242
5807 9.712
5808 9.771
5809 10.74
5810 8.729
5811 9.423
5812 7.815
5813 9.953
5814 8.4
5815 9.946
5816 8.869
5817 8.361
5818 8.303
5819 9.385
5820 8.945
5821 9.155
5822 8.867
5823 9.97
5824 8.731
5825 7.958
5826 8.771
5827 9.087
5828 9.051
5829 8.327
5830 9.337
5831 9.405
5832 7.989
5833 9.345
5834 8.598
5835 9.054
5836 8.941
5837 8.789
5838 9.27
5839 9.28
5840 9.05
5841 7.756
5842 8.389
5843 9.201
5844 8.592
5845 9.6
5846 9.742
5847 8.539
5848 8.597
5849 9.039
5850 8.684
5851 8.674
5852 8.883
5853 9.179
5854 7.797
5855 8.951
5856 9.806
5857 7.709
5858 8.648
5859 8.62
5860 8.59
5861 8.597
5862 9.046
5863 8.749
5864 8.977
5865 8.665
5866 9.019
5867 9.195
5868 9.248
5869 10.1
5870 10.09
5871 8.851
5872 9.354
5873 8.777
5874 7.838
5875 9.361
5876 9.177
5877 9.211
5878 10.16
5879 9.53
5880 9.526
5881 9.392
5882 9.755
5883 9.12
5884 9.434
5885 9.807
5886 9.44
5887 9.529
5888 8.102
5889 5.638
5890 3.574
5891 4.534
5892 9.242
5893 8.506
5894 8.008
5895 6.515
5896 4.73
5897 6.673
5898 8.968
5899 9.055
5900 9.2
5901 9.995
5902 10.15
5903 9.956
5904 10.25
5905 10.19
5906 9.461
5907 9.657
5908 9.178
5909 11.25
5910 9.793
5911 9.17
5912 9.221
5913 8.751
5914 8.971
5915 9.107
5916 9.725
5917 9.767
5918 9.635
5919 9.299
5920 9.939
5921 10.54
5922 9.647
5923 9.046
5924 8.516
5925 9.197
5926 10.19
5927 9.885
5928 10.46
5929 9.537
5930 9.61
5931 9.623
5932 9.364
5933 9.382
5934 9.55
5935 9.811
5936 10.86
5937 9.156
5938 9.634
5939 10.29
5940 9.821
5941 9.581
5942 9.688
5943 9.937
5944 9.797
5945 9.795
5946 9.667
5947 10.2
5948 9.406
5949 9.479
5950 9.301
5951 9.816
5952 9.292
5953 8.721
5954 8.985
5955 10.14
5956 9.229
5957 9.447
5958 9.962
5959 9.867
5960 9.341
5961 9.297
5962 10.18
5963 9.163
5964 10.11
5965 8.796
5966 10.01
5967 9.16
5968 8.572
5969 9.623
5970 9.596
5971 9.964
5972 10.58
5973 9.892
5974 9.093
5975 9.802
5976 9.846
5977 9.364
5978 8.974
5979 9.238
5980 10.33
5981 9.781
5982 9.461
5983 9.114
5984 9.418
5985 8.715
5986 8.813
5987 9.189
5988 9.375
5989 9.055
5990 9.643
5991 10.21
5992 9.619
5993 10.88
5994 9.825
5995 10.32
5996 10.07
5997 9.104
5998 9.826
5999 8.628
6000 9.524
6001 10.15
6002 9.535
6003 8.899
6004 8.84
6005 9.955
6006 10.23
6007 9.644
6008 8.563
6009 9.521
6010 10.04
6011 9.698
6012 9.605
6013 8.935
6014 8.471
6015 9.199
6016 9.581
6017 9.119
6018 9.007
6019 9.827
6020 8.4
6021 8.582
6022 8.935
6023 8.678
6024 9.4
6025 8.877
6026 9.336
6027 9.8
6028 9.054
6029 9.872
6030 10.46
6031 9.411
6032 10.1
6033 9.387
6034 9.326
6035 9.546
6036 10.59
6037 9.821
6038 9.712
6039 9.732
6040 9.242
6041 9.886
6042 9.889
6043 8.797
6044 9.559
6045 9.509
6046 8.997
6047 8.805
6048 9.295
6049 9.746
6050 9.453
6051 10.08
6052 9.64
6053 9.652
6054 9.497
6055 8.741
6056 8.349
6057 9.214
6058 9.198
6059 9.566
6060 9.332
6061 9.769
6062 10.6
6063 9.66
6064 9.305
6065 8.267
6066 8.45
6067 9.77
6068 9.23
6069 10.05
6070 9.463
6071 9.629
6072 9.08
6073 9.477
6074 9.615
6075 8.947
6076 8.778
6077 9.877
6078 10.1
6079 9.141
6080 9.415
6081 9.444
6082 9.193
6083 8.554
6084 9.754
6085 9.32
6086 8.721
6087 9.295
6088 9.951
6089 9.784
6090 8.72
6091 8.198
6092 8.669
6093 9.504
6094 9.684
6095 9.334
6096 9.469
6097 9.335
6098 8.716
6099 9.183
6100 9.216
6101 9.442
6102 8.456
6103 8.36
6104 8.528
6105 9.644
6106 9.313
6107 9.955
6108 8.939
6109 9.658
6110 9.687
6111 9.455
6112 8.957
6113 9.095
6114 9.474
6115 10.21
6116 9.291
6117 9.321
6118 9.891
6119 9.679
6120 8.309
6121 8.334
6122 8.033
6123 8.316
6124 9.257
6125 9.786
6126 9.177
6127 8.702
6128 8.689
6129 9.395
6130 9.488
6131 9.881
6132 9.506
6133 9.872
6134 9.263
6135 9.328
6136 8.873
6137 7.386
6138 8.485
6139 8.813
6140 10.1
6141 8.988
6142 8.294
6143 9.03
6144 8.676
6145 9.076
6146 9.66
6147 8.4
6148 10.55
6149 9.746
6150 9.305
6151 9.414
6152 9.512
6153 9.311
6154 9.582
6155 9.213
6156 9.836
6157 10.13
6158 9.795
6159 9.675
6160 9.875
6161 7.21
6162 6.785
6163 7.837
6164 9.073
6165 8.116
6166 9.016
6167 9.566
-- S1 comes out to 1.0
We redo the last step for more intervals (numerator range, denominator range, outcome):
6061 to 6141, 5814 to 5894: 1.05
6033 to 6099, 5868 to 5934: 1.03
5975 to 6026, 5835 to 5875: 1.06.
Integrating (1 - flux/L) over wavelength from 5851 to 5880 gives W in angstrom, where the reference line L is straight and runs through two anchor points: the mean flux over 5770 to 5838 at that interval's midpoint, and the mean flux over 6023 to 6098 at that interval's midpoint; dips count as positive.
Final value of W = 1.1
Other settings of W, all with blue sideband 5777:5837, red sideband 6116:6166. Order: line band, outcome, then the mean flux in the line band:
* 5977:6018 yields -1.4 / 9.47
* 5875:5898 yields 2.5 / 8.21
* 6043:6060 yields -0.3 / 9.32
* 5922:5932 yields -0.4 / 9.56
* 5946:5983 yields -1.5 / 9.55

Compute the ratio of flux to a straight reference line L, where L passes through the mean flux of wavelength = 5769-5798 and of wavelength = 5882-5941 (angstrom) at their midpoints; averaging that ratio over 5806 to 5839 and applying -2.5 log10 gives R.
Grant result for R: 0.07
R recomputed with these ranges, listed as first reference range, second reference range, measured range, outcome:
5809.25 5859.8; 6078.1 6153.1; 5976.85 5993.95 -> -0.052 mag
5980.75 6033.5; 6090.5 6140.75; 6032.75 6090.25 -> -0.015 mag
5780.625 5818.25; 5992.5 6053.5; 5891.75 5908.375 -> 0.075 mag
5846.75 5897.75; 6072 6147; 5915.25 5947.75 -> -0.117 mag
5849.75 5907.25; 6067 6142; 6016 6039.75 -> -0.044 mag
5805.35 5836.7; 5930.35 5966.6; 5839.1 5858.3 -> 0.042 mag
